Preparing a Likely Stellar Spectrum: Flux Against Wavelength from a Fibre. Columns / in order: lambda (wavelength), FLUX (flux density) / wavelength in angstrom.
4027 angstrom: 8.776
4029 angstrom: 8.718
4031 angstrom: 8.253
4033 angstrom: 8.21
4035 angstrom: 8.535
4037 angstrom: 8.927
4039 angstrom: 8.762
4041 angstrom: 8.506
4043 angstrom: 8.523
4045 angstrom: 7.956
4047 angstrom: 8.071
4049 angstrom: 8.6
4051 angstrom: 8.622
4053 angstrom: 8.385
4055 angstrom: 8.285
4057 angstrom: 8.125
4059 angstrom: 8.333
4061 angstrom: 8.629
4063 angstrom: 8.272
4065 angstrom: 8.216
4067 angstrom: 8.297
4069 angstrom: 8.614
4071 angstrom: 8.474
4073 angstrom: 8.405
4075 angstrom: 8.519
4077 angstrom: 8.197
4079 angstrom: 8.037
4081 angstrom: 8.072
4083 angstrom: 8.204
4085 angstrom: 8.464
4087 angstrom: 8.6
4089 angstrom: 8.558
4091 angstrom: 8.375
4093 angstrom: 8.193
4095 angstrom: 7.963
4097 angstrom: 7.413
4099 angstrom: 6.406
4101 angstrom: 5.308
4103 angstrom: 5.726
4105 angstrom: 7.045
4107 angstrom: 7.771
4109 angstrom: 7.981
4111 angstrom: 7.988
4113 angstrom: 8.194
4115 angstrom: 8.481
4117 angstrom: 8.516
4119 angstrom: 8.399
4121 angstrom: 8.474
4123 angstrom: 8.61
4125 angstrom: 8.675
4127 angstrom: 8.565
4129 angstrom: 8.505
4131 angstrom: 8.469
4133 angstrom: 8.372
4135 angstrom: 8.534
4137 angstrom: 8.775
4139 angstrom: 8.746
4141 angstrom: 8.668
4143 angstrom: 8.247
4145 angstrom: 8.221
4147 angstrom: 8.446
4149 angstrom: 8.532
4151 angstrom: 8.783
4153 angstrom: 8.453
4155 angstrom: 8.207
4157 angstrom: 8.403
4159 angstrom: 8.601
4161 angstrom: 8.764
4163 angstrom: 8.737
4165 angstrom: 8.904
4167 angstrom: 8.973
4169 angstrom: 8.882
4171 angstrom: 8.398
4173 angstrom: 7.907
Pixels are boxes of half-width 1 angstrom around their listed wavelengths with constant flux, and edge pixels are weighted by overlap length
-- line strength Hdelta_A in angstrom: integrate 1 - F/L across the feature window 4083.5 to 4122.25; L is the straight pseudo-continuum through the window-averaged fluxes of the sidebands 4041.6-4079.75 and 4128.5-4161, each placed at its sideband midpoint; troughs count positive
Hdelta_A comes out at 2.92 angstrom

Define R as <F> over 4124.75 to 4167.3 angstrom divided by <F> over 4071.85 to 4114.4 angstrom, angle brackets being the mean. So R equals 1.10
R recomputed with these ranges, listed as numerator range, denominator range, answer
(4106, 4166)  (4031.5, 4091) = 1.01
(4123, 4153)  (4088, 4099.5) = 1.08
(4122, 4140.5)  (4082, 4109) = 1.14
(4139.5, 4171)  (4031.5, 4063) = 1.02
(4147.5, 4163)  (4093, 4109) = 1.23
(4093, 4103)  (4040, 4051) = 0.81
